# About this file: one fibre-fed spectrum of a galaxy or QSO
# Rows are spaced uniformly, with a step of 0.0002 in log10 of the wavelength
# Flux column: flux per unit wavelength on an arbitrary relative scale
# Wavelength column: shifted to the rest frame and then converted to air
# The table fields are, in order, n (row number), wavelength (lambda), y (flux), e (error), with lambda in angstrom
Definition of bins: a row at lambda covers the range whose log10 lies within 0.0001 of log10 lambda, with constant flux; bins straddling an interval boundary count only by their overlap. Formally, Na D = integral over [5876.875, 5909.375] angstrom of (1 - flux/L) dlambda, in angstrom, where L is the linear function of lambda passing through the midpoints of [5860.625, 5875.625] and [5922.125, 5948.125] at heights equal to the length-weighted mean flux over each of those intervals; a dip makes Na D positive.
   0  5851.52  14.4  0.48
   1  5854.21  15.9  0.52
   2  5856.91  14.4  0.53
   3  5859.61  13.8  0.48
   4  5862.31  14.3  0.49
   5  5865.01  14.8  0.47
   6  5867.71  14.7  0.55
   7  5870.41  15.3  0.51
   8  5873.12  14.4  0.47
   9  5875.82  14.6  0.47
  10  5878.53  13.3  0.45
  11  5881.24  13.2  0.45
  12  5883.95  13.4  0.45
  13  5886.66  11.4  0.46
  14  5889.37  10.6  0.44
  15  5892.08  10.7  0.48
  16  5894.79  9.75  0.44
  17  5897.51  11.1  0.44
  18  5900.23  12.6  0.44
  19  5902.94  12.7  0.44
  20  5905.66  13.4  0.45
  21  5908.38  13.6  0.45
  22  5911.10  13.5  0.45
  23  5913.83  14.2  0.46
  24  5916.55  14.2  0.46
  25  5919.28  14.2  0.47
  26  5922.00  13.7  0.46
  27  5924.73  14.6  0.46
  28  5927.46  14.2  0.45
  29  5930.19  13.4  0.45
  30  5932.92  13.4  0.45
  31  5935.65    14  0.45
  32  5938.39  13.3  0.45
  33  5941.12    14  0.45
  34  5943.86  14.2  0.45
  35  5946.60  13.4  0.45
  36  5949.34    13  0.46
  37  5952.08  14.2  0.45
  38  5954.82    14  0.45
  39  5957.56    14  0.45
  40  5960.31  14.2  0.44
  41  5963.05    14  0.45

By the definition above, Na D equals 5.0 angstrom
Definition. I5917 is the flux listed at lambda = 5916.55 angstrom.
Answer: 14.2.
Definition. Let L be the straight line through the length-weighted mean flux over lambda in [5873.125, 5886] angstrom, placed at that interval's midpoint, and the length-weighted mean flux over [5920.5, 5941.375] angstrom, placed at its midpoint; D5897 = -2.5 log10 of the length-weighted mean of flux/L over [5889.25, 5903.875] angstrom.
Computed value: 0.21 mag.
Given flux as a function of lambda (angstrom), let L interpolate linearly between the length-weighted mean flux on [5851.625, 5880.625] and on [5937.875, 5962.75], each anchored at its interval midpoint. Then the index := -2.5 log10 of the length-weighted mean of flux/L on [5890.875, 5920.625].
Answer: 0.12 mag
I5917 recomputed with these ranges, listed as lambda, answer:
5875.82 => 14.6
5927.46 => 14.2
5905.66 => 13.4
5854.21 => 15.9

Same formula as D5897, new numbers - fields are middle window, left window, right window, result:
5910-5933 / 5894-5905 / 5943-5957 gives -0.11 mag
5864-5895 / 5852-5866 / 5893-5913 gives 0.04 mag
